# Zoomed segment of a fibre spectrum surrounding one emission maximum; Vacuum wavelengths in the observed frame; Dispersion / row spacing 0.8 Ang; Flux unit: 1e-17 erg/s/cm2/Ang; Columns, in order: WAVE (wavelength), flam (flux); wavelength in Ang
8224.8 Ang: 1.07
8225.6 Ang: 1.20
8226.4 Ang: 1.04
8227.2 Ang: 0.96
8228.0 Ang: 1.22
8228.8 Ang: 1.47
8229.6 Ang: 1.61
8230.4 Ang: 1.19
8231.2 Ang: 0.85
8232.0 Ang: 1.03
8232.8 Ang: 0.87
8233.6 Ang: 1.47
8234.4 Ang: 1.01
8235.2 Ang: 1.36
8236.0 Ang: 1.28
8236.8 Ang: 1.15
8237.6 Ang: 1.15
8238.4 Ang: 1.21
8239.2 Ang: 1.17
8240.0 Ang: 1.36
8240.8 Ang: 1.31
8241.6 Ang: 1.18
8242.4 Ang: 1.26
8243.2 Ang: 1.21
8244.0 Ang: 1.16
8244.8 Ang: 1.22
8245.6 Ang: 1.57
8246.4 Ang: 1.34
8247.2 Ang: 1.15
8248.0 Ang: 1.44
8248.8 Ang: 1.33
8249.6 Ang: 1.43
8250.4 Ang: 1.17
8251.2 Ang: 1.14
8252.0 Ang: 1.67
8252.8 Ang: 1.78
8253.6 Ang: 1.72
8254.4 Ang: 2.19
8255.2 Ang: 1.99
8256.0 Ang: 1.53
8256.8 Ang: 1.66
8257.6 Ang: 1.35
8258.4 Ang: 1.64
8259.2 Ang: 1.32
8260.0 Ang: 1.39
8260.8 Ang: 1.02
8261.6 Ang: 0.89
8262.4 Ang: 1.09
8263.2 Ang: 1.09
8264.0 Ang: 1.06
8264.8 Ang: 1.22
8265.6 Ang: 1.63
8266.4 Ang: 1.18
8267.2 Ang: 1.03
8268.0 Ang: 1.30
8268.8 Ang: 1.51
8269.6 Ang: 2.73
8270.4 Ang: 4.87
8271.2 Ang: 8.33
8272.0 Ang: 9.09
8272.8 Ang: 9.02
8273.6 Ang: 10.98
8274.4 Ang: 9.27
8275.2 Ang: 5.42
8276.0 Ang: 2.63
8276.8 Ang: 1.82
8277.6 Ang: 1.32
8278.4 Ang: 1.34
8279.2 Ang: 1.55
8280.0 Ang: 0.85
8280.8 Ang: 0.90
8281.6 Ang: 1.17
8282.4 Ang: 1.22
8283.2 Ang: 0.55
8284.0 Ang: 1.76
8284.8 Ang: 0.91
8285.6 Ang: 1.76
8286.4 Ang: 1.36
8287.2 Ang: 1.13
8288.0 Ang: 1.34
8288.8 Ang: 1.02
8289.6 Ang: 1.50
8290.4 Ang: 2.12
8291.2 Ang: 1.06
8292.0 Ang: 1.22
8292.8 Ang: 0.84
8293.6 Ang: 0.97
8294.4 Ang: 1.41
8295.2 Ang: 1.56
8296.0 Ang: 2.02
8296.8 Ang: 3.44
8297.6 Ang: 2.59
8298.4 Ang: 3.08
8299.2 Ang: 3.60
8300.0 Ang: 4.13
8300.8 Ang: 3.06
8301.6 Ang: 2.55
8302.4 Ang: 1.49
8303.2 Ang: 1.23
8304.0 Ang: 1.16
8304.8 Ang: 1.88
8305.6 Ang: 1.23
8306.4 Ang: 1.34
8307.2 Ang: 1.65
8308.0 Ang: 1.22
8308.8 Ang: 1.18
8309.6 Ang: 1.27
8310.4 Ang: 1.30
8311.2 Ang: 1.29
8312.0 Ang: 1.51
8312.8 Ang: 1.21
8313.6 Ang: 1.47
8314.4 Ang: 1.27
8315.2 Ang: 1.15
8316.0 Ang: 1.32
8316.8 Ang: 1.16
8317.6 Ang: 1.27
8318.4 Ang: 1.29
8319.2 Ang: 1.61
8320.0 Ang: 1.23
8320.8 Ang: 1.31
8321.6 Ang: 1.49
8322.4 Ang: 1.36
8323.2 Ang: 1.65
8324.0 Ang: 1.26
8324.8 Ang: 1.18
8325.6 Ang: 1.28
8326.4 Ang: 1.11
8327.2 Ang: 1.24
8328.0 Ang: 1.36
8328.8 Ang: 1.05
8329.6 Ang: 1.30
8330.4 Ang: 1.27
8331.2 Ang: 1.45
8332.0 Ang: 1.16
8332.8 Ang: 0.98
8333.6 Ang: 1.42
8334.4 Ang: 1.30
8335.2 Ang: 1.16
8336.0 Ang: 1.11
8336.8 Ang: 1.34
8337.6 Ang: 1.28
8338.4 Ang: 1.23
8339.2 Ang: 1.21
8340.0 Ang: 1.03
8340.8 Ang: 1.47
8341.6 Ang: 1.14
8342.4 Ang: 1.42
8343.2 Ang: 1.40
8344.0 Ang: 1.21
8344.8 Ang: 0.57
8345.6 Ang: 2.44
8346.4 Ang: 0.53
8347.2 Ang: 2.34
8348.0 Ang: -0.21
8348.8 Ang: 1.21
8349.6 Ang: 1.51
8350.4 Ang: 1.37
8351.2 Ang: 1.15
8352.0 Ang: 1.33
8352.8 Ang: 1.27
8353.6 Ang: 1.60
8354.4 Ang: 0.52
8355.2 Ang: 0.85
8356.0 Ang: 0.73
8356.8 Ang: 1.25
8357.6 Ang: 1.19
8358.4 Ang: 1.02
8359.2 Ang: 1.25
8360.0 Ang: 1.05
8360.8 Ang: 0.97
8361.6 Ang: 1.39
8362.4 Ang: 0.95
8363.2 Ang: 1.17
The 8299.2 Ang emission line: [N II] 6583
